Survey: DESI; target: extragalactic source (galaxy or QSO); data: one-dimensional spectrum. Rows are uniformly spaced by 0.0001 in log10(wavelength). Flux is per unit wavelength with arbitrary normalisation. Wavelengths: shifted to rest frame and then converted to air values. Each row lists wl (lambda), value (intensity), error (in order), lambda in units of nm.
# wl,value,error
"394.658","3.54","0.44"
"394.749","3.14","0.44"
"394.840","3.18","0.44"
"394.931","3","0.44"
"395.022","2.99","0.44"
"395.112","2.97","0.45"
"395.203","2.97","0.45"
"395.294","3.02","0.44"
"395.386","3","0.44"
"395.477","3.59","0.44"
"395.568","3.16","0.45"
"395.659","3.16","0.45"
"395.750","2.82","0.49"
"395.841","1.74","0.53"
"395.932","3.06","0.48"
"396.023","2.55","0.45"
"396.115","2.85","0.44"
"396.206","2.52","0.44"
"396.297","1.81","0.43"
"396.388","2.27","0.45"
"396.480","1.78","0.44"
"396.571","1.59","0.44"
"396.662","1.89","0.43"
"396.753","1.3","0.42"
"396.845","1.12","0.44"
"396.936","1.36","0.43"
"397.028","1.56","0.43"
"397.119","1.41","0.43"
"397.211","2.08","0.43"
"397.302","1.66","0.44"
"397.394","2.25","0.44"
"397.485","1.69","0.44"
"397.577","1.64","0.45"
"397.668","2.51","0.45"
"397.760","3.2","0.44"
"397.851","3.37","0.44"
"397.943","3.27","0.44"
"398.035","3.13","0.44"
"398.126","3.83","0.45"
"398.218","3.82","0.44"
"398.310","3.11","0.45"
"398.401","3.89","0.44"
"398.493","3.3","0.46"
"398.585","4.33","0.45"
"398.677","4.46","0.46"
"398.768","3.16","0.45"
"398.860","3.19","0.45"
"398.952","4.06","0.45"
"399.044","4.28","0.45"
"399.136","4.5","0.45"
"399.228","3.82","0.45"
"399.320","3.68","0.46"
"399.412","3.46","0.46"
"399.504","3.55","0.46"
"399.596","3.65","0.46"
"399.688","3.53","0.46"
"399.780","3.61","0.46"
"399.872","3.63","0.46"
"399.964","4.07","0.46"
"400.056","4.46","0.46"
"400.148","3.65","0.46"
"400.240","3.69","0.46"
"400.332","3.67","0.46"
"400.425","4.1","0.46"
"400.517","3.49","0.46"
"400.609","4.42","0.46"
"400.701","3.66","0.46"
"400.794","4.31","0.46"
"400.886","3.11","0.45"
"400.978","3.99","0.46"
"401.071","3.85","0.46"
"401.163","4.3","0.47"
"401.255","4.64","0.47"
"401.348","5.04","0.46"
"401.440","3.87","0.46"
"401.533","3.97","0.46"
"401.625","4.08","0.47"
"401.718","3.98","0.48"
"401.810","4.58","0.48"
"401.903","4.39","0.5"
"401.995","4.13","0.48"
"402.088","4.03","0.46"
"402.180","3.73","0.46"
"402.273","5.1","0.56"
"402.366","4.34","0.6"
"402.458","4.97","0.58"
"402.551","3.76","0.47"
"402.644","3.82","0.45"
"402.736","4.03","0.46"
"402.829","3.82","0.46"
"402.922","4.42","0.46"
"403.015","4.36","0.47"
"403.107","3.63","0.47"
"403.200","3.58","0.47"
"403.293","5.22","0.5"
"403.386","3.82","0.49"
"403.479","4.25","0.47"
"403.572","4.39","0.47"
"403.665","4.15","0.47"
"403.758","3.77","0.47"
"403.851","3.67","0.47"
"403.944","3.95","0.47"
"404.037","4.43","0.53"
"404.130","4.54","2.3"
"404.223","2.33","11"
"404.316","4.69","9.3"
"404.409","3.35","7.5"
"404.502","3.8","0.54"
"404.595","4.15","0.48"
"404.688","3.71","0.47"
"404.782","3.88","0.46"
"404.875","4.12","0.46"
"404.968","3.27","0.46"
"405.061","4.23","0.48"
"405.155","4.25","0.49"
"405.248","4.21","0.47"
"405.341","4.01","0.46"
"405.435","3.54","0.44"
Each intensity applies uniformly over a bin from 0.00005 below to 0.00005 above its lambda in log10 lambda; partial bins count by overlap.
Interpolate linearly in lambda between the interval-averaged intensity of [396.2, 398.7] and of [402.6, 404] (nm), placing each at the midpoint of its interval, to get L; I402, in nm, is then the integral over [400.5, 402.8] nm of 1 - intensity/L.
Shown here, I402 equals -0.34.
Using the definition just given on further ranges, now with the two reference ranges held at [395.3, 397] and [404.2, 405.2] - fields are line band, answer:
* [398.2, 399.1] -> -0.328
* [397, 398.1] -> 0.096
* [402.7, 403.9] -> -0.169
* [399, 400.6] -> -0.469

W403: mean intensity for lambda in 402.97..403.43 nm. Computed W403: 4.13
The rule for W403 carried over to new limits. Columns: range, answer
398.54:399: 3.84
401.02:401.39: 4.44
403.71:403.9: 3.73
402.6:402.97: 4.03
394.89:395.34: 2.99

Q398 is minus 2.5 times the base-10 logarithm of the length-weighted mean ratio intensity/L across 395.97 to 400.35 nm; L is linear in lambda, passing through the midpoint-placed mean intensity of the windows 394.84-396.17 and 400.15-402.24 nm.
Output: 0.17 mag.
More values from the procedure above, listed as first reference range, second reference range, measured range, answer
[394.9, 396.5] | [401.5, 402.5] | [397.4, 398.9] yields 0.05 mag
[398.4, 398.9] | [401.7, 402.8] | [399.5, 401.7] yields 0.02 mag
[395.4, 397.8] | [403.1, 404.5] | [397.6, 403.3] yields -0.24 mag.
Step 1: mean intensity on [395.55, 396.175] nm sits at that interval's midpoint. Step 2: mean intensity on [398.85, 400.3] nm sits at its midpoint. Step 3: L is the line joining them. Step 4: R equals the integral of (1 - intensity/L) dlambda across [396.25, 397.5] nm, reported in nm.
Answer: 0.55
